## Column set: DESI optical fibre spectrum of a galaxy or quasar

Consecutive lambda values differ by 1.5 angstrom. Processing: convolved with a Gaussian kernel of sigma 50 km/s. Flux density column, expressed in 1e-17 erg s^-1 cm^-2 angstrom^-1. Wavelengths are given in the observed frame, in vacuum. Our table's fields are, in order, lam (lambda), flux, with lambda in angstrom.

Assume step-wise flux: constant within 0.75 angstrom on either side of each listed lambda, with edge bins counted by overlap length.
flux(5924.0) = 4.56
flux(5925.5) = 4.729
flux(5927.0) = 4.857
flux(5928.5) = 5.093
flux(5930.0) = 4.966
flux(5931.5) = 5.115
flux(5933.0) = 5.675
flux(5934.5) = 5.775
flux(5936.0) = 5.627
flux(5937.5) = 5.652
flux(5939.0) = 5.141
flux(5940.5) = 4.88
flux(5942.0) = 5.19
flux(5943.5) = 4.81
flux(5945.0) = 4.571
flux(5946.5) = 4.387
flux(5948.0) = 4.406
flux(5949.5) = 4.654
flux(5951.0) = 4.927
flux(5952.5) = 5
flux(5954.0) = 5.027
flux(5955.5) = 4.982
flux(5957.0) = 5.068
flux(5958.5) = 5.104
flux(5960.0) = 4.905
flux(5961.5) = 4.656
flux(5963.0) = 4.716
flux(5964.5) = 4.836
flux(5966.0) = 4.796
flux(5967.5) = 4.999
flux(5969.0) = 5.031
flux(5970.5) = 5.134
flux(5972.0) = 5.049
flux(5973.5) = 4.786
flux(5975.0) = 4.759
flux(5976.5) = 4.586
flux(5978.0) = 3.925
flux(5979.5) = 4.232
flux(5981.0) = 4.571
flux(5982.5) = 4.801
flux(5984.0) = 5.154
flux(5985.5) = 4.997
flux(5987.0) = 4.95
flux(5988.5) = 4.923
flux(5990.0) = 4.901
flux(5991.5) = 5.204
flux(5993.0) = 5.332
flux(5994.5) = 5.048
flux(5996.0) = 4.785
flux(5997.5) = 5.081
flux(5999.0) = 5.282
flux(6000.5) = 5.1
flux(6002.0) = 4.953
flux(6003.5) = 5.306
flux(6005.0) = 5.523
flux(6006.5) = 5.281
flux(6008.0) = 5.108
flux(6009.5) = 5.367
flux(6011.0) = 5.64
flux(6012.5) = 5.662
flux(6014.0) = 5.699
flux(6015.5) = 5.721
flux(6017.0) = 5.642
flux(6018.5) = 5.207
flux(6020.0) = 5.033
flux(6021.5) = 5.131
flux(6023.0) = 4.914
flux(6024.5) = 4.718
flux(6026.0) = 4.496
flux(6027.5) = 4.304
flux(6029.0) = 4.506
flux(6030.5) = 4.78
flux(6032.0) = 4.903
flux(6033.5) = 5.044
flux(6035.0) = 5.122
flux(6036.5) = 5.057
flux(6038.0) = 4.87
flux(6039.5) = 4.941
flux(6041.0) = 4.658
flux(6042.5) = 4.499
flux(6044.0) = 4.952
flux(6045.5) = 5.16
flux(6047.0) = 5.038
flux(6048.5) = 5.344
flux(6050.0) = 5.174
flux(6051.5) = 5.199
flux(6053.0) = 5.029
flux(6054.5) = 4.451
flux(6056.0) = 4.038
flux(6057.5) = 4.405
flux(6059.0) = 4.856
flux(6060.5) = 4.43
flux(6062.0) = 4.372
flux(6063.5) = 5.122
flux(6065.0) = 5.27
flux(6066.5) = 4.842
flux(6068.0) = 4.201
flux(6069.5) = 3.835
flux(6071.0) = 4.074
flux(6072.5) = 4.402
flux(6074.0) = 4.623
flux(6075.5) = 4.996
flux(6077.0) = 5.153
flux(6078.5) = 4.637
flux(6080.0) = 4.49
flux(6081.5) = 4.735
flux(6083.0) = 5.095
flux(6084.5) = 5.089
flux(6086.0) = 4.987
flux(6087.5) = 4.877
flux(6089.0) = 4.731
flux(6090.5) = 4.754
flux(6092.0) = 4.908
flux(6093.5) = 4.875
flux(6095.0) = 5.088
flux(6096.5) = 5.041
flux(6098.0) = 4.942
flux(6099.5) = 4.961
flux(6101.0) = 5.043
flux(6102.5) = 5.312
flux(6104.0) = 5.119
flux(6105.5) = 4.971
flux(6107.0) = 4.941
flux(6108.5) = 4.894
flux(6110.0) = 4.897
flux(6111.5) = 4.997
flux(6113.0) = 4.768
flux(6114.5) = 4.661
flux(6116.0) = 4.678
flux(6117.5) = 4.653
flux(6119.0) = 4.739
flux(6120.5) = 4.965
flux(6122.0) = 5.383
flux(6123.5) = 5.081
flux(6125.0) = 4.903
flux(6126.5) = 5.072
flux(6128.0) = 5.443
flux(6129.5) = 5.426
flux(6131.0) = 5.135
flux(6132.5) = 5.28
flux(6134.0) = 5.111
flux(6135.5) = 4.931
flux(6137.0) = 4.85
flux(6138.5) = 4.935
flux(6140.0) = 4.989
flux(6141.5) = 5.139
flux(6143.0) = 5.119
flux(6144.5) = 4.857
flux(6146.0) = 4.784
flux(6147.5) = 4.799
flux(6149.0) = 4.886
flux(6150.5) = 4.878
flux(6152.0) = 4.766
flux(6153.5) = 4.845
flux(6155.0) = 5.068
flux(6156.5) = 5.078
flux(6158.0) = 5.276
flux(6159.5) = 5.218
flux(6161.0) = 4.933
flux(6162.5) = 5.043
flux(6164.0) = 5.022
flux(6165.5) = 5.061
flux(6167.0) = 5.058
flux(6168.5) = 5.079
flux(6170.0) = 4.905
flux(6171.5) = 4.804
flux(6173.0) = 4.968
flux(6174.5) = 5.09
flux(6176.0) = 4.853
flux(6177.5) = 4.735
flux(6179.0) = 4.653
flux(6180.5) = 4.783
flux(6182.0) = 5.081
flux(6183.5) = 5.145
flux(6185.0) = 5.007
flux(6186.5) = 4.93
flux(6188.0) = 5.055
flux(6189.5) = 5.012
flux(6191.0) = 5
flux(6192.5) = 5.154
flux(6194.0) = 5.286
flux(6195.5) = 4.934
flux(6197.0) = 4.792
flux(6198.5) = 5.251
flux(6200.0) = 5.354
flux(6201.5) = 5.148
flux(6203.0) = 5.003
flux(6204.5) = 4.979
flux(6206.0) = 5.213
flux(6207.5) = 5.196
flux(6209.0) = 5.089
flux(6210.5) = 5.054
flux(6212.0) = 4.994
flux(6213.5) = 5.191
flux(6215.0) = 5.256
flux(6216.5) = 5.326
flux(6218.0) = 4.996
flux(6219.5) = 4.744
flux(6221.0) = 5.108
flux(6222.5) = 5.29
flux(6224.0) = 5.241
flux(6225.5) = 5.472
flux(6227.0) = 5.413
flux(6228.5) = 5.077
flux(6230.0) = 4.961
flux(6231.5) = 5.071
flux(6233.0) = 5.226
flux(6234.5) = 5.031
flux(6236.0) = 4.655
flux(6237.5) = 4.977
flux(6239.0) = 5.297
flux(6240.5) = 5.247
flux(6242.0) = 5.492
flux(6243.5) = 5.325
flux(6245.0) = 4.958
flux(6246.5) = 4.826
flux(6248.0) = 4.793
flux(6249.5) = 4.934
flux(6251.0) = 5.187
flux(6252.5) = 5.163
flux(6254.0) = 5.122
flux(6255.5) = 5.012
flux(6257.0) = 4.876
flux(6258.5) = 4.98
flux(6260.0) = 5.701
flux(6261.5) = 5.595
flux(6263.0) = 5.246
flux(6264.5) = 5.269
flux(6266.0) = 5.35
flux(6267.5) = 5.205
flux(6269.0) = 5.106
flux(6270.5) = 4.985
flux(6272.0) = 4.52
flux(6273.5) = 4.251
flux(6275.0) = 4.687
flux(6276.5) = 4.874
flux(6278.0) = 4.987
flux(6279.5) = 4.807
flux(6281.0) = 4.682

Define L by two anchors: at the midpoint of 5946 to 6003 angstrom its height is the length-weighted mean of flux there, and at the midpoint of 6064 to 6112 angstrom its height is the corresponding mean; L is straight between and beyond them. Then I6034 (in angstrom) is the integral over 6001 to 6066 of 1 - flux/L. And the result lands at -1.9 angstrom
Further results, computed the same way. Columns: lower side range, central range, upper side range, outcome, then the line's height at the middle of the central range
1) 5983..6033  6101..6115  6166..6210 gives 0.3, 5.06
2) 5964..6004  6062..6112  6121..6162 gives 1.6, 5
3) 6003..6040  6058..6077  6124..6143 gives 1.9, 5.11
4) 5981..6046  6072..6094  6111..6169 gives 0.9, 5.02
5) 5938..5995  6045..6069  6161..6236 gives 0.7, 4.94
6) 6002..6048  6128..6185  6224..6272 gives 1.3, 5.11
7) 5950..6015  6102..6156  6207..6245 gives 1.2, 5.09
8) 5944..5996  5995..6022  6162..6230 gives -2.4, 4.87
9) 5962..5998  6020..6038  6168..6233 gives 0.3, 4.9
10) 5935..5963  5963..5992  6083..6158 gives 0.8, 4.95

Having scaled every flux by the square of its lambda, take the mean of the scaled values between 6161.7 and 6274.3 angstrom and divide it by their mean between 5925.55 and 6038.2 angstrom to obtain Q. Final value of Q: 1.09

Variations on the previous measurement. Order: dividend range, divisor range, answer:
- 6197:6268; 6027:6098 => 1.13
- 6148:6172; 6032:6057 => 1.06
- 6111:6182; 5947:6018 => 1.05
